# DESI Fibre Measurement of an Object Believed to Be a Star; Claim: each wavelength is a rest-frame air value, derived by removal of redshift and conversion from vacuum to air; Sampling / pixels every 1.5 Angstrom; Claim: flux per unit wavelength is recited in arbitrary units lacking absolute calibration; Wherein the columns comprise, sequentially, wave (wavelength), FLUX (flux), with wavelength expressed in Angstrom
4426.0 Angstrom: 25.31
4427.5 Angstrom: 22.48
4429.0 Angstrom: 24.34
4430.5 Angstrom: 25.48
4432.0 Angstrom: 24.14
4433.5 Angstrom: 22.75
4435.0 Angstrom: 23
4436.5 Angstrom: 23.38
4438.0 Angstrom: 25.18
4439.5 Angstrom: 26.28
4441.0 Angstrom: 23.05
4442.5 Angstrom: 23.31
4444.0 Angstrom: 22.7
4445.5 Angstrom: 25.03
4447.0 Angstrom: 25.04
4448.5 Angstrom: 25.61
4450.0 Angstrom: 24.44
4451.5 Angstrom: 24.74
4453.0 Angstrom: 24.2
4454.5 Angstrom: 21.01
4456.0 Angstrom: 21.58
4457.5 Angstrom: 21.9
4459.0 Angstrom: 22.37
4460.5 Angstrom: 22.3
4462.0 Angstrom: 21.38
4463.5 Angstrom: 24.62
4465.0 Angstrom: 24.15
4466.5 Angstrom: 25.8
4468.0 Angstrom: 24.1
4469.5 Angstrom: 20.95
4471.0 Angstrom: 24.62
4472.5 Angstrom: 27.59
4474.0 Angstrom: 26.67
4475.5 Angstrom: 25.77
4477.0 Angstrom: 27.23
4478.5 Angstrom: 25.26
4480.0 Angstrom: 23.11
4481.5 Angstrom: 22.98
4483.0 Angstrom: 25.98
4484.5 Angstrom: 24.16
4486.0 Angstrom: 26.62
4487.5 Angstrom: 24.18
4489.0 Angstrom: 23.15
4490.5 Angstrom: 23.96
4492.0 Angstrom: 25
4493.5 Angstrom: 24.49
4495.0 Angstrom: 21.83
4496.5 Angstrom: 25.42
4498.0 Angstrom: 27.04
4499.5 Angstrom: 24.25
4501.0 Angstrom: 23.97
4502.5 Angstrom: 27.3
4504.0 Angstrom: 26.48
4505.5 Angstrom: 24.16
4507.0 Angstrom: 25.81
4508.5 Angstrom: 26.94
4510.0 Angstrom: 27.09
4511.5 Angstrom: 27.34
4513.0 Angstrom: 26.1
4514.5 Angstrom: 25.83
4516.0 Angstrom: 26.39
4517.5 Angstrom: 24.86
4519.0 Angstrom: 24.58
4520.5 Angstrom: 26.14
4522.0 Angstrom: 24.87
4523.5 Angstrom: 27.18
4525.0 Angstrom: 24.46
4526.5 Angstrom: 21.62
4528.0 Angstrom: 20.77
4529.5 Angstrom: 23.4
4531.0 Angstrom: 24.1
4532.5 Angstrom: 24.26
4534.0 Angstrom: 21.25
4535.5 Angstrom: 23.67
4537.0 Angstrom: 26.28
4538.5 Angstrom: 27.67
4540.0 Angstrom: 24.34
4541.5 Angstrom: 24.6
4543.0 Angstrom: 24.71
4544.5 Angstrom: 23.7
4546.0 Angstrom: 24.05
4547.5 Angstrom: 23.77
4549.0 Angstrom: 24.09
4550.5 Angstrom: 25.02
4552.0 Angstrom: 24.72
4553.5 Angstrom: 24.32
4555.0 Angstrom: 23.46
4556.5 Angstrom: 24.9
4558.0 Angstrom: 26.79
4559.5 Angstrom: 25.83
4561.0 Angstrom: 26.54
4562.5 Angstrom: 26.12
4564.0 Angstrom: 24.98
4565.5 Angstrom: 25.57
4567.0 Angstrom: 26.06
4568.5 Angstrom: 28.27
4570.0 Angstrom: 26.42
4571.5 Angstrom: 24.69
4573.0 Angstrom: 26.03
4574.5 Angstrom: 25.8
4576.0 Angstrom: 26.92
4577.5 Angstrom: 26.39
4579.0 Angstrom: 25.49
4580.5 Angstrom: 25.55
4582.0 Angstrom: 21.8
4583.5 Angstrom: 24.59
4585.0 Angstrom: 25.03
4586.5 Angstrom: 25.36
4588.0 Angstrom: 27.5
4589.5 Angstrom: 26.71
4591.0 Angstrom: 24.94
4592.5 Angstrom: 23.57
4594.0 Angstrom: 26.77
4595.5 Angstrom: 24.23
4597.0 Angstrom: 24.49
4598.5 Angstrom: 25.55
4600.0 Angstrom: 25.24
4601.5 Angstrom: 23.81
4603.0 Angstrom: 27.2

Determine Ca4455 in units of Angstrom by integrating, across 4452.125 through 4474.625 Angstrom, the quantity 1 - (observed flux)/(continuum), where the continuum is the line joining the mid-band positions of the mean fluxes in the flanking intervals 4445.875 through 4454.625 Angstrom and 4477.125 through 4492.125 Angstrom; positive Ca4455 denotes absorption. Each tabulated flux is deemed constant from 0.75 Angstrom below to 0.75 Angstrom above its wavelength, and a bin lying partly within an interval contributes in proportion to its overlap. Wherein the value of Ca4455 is 0.9 Angstrom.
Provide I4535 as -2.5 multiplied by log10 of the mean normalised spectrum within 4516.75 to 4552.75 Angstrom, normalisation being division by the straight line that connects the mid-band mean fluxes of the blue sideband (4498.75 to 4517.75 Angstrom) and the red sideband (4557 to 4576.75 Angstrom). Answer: 0.07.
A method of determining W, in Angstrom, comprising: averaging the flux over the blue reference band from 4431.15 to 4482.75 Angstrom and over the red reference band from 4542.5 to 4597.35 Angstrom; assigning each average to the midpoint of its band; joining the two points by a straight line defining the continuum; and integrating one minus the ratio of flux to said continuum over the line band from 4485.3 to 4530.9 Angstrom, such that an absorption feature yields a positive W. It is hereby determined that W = -0.8 Angstrom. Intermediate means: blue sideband 24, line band 25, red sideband 25.3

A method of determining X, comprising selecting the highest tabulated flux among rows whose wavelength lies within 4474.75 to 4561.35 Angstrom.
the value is 27.67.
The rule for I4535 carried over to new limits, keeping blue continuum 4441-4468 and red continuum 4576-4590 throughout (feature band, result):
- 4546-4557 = 0.030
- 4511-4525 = -0.058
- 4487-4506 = -0.025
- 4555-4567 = -0.024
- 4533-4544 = 0.007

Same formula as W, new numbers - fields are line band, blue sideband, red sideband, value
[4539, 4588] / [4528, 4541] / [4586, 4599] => -0.8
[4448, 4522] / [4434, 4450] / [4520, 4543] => -1.4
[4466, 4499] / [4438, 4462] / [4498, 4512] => 0.2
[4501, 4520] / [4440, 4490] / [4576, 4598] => -1.1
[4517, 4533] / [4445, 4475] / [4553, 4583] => 0.5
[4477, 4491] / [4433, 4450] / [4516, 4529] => -0.1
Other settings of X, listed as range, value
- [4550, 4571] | 28.27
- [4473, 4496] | 27.23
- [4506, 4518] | 27.34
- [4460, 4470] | 25.8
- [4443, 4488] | 27.59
